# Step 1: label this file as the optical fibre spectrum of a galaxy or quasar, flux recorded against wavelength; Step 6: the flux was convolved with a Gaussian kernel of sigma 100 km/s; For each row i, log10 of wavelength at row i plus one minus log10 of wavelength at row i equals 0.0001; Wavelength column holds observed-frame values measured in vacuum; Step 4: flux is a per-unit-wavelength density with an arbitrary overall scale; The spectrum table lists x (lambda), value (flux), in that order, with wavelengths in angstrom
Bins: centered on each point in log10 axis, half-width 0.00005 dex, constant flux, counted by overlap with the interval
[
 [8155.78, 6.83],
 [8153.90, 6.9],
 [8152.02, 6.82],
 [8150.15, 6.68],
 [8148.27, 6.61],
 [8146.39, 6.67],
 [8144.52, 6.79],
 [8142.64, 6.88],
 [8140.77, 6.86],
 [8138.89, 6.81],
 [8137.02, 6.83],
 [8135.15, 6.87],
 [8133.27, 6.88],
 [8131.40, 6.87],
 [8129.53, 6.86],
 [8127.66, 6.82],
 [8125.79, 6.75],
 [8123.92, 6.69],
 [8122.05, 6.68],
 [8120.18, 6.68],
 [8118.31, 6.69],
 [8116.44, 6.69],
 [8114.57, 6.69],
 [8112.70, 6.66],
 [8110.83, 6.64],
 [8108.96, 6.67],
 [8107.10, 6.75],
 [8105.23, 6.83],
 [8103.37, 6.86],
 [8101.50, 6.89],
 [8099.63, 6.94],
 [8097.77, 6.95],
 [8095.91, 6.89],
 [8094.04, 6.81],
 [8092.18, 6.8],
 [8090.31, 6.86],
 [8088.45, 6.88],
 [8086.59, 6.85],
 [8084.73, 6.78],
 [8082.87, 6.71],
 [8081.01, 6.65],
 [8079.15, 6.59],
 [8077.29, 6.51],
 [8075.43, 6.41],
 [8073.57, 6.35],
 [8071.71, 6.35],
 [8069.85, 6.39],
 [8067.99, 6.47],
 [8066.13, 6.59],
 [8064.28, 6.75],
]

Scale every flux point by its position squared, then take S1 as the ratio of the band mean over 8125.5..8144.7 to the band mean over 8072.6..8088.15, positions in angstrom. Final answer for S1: 1.0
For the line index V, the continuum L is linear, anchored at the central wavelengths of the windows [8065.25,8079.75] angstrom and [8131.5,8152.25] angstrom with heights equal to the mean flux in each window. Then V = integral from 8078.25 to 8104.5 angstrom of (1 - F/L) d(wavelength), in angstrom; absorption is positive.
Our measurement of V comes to -1.1 angstrom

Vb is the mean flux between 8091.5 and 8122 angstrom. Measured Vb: 6.77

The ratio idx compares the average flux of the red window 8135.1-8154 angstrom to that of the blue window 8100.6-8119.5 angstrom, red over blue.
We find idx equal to 1.01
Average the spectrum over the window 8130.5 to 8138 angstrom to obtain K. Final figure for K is 6.86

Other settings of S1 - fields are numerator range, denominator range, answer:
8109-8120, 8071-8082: 1.04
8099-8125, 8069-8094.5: 1.02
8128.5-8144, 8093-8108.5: 1.01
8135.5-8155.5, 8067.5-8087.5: 1.05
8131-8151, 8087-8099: 1.00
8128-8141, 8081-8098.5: 1.01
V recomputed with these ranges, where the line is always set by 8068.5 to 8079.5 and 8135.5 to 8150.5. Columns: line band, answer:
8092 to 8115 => -0.80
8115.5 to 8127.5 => -0.07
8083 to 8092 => -0.47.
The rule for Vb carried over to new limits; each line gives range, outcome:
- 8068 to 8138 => 6.73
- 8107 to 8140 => 6.75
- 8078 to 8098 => 6.79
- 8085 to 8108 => 6.86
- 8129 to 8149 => 6.81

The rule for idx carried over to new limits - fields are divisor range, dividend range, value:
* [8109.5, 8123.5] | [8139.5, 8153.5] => 1.01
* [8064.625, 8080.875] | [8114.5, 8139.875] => 1.05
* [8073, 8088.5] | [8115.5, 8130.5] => 1.02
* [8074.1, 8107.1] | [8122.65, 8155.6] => 1.00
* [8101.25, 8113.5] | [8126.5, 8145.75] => 1.01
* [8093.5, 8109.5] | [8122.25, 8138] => 1.00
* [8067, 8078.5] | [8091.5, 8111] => 1.06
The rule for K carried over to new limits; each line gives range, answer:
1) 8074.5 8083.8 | 6.58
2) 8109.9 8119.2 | 6.67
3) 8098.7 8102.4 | 6.91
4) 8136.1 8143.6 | 6.84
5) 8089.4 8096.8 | 6.83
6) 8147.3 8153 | 6.7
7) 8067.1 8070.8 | 6.42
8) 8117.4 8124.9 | 6.69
